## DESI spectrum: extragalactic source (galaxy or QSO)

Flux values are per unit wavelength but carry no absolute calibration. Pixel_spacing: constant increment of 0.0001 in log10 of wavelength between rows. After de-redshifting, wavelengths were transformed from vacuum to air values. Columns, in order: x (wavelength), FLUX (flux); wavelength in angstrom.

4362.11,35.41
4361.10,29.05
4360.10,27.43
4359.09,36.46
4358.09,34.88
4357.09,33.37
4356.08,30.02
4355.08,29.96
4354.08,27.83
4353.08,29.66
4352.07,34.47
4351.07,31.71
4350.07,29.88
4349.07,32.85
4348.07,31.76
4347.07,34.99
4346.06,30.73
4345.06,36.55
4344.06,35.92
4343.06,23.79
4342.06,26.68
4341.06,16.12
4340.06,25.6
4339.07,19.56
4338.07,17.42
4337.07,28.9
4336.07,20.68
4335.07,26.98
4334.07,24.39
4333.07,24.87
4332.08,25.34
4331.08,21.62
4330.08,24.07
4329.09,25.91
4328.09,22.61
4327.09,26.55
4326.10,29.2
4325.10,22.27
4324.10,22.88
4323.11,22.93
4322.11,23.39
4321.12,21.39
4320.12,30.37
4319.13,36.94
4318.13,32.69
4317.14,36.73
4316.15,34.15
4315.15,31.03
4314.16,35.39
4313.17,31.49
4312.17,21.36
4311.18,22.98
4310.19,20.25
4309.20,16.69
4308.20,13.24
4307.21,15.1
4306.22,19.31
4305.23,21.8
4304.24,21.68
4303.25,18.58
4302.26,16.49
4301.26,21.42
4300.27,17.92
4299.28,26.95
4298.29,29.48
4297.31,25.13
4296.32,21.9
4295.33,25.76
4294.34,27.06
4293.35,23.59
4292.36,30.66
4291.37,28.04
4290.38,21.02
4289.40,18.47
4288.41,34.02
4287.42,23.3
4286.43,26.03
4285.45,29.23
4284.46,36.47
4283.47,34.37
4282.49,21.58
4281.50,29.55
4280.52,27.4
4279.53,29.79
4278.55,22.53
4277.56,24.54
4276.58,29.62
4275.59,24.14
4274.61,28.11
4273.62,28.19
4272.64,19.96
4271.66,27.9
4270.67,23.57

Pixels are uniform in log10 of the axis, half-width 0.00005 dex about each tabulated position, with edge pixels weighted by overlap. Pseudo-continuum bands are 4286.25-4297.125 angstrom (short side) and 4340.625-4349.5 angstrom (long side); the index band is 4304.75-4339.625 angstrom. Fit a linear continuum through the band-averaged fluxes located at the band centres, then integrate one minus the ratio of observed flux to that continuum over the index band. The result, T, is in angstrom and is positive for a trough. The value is 3.90 angstrom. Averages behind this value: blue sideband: 25.4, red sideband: 30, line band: 24.9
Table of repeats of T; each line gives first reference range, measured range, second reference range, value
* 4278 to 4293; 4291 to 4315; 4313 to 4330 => 4.14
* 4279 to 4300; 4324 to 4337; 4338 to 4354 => 1.73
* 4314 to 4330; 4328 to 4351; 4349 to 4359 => 2.71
